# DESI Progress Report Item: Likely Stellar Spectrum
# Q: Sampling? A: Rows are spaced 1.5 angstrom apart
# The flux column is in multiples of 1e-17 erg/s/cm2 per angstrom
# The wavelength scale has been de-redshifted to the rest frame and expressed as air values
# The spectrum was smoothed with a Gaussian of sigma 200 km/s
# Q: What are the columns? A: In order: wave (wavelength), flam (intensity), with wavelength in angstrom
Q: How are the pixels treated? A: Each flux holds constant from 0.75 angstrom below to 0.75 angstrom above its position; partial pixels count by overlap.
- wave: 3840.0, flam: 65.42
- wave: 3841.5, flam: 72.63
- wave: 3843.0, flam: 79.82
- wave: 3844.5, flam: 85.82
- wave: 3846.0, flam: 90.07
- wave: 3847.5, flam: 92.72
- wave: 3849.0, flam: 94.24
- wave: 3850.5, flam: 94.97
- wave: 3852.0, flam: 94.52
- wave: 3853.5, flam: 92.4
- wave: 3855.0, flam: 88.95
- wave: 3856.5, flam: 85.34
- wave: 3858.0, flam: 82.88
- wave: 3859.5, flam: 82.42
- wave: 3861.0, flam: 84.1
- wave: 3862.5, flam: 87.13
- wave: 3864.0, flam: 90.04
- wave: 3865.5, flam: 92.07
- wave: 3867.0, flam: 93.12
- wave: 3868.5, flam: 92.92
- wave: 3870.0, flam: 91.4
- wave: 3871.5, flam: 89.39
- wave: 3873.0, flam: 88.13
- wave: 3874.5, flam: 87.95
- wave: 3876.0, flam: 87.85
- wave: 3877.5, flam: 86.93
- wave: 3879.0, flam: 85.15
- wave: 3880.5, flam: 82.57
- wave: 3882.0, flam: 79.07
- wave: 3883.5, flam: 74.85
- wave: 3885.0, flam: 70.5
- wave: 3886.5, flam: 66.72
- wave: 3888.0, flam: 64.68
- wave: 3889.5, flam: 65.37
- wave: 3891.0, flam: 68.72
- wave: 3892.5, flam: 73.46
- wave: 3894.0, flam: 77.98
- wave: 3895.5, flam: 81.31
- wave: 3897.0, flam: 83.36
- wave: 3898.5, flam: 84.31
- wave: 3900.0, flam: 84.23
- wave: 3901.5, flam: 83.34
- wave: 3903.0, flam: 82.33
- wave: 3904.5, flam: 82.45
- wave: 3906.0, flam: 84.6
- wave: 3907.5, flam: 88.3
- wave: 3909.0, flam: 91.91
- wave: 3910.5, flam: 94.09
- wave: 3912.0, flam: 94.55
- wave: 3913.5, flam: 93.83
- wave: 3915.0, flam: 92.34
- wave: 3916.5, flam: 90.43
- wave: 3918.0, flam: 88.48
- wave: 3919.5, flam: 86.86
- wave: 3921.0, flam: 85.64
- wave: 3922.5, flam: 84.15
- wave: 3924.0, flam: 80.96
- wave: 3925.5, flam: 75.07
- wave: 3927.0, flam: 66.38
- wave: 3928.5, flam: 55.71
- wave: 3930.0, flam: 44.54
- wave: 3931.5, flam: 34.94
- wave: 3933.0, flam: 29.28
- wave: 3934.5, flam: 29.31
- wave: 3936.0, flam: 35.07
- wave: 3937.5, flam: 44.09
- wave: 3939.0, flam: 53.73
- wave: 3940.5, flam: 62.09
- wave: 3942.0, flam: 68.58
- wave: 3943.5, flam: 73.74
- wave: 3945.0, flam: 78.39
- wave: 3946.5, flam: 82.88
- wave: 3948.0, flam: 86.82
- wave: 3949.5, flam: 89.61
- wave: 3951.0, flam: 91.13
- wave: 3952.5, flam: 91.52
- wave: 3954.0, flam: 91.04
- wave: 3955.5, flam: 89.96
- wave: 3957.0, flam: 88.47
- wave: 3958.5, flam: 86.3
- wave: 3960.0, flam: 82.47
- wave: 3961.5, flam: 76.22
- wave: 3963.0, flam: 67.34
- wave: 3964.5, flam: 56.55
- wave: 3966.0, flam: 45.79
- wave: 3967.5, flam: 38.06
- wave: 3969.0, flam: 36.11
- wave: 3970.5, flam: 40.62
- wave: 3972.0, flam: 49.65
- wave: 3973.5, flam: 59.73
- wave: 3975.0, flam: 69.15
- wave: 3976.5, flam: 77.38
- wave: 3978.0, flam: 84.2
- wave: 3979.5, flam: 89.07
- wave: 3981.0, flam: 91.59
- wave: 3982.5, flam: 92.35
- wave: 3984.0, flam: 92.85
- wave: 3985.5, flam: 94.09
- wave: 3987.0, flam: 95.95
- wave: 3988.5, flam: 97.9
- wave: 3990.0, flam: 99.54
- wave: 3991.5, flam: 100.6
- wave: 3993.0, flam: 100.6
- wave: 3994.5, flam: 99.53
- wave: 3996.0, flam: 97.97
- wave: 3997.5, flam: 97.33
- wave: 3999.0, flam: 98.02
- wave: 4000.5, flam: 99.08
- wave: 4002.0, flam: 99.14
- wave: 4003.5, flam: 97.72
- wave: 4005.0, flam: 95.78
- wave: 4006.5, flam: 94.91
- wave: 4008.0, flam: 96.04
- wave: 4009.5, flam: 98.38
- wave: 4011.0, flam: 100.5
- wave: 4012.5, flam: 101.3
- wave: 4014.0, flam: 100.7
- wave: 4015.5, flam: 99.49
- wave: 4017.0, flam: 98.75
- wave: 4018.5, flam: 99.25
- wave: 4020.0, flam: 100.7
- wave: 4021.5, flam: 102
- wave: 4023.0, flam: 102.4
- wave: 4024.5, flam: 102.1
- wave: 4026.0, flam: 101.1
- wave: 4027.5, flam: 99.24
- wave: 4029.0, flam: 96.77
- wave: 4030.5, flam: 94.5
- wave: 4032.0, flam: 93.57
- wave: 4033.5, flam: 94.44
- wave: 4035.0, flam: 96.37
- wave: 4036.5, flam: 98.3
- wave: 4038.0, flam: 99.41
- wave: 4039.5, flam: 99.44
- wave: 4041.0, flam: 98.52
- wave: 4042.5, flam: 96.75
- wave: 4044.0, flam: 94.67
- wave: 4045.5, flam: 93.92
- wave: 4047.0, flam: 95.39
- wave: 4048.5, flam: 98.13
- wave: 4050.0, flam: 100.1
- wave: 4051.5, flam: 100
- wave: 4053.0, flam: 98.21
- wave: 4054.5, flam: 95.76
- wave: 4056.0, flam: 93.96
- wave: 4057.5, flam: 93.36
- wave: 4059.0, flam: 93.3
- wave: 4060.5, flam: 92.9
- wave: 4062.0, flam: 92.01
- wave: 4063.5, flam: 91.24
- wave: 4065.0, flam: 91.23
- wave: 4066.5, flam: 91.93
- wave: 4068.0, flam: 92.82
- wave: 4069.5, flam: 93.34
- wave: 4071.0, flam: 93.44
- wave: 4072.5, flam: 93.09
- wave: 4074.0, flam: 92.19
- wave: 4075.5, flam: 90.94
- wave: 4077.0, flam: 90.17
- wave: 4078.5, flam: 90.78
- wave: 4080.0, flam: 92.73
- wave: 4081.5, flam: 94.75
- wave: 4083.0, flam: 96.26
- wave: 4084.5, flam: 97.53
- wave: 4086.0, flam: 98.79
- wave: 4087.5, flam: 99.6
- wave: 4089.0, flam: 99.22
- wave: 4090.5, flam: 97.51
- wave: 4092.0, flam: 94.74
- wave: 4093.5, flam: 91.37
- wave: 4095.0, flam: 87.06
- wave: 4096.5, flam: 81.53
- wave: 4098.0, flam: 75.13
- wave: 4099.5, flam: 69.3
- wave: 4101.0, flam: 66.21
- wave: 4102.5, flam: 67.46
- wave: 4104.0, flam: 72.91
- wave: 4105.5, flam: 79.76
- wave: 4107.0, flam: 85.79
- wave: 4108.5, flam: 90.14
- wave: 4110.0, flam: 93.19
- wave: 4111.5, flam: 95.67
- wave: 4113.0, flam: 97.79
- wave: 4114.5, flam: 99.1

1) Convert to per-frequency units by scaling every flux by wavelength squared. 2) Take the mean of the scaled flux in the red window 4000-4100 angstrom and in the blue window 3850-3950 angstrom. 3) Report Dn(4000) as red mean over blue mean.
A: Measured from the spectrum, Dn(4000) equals 1.3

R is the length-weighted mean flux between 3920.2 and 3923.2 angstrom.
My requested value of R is 84.9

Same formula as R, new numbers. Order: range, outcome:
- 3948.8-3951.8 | 90.4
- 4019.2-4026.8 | 102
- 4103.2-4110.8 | 84.3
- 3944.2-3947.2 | 80.5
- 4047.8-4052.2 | 99.4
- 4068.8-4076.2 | 92.6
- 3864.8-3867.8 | 92.6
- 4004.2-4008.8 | 95.6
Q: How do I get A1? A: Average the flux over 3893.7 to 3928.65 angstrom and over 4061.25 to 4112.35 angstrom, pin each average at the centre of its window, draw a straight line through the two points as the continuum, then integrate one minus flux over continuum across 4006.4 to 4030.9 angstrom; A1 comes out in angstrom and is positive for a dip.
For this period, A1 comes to -3.4 angstrom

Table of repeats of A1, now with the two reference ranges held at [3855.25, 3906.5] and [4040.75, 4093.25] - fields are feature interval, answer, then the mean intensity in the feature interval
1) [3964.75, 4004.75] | 3.19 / 82.3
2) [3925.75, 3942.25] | 7.31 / 47.8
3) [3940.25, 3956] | 0.72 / 82.9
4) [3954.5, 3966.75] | 1.83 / 74.5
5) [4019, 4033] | -1.07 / 99.1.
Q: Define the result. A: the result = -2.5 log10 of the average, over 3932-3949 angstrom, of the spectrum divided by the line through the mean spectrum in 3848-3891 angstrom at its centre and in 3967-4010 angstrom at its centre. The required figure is 0.41 mag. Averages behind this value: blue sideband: 84.6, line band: 58.7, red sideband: 85.8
